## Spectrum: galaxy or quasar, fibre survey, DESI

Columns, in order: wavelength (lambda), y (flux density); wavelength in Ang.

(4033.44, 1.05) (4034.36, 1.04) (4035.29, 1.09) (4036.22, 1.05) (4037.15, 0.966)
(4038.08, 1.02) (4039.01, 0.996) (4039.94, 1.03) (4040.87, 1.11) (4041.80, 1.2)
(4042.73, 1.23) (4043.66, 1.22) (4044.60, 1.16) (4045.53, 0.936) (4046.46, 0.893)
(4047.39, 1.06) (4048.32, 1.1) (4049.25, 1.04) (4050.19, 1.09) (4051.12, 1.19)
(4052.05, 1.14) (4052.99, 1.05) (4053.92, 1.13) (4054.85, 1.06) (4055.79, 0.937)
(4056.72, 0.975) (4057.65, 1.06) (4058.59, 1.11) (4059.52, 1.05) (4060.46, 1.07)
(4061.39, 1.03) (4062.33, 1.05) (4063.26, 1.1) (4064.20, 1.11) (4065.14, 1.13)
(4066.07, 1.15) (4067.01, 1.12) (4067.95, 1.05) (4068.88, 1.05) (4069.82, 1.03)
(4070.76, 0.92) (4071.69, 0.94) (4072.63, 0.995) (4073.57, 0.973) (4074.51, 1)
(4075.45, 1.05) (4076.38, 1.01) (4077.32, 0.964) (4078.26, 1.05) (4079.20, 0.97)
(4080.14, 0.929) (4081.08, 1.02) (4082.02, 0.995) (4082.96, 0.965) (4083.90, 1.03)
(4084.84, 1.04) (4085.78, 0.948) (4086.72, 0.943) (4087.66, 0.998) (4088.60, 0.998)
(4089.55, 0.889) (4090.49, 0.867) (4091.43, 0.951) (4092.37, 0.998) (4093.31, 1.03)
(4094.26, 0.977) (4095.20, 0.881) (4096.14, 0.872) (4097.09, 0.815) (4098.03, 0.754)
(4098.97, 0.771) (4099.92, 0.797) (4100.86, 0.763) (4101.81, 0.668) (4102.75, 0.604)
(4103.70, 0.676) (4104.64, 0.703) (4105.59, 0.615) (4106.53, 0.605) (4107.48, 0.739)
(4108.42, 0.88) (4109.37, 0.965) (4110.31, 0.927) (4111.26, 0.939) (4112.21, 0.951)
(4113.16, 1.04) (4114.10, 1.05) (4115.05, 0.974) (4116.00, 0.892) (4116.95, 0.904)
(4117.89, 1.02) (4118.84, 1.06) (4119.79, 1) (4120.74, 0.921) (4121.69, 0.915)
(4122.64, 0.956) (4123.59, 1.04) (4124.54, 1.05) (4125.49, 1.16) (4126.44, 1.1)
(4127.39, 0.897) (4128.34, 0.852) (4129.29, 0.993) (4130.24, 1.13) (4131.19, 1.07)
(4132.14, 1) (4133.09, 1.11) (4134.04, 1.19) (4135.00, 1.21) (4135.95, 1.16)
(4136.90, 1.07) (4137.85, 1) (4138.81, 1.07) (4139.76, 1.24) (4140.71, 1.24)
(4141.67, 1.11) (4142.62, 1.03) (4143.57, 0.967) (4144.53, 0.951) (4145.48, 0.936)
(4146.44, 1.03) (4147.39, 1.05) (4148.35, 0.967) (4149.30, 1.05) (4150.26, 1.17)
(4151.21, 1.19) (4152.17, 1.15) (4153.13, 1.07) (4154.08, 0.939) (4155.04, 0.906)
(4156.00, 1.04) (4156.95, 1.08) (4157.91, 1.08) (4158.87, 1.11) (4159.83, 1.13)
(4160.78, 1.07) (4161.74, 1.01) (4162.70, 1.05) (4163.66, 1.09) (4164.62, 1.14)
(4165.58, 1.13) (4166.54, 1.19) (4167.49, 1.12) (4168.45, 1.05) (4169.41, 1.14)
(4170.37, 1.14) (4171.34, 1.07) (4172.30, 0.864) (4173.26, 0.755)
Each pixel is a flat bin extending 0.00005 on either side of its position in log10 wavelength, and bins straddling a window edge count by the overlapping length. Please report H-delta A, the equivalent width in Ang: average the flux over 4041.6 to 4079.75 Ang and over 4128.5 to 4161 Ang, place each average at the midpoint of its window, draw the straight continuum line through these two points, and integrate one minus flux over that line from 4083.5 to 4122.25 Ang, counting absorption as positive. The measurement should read 6.5 Ang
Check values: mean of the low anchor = 1.06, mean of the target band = 0.887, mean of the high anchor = 1.07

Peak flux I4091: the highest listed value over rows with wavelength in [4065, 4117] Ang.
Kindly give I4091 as 1.15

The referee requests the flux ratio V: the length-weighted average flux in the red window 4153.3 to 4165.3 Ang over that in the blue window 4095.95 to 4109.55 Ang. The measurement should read 1.42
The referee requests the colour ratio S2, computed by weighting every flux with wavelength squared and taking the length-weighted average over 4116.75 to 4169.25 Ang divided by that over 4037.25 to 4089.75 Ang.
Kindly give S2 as 1.1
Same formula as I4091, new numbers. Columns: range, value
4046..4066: 1.19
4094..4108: 0.977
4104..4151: 1.24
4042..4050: 1.23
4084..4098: 1.04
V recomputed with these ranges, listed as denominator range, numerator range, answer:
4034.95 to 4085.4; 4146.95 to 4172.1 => 1.03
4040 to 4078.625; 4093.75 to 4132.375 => 0.85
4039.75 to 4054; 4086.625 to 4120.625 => 0.80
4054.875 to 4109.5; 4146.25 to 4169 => 1.14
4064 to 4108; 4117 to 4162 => 1.14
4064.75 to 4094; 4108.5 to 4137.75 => 1.02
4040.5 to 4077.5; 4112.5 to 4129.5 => 0.93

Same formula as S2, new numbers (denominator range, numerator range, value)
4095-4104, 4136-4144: 1.48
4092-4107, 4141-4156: 1.36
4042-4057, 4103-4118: 0.82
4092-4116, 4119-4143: 1.28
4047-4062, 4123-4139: 1.03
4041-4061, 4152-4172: 1.05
